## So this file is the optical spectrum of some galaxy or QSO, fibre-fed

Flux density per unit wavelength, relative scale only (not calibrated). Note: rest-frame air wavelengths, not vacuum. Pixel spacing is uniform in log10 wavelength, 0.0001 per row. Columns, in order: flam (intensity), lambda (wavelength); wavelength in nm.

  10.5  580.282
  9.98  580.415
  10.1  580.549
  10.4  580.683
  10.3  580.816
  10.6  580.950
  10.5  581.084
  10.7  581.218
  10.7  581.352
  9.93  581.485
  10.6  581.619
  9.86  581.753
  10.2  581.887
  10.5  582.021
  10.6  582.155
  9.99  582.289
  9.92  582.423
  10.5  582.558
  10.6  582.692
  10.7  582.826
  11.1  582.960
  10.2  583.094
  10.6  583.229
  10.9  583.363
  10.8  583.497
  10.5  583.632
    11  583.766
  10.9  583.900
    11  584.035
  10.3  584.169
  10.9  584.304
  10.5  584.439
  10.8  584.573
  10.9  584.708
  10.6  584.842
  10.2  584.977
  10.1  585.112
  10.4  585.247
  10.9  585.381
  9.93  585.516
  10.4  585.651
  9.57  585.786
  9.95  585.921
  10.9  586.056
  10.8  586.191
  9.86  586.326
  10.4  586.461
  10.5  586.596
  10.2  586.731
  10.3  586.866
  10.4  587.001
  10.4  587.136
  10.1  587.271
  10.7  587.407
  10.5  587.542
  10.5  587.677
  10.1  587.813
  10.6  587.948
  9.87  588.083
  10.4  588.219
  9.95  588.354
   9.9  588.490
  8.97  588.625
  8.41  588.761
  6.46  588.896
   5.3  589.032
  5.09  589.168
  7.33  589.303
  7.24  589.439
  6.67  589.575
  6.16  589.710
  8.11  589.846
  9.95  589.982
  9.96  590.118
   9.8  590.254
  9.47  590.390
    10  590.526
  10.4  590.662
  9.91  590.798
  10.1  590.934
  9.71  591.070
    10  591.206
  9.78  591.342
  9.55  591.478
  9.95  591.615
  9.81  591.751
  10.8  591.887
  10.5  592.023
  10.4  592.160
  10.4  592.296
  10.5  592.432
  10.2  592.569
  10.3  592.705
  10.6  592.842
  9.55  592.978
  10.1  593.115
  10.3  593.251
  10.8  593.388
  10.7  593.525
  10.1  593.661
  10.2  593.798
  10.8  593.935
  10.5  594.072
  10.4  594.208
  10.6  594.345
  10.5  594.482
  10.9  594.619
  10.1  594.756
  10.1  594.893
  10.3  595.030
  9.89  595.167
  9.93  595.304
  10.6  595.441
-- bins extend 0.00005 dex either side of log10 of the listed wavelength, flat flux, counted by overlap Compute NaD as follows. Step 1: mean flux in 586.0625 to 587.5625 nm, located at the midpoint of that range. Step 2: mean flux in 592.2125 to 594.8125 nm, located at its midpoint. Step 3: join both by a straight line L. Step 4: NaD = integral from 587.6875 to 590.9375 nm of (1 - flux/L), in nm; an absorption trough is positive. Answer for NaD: 0.512 nm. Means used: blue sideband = 10.4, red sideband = 10.4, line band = 8.76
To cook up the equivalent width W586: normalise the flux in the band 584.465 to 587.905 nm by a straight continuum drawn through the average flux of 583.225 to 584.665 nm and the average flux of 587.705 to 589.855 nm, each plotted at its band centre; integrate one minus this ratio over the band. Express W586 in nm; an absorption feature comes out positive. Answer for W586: -0.30 nm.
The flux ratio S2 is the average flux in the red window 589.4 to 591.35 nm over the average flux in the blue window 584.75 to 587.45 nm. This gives 0.9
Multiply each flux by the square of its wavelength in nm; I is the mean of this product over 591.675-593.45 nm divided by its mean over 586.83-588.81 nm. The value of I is 1.04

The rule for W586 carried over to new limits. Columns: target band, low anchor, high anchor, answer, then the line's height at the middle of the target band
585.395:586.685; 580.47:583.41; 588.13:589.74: -0.21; 8.84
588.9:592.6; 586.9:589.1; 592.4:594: 0.33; 9.96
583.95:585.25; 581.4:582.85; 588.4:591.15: -0.12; 9.71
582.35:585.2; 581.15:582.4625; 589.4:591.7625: -0.15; 10.1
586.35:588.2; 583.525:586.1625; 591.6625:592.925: 0.02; 10.5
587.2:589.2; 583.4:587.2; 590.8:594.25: 0.23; 10.4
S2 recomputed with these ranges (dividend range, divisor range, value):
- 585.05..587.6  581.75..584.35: 0.98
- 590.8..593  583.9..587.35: 0.97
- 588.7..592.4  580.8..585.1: 0.85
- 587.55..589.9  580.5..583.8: 0.80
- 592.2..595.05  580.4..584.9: 0.99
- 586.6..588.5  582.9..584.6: 0.96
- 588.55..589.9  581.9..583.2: 0.67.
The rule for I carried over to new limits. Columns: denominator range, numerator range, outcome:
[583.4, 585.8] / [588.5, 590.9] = 0.80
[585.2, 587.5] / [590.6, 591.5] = 0.98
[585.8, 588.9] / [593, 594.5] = 1.06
